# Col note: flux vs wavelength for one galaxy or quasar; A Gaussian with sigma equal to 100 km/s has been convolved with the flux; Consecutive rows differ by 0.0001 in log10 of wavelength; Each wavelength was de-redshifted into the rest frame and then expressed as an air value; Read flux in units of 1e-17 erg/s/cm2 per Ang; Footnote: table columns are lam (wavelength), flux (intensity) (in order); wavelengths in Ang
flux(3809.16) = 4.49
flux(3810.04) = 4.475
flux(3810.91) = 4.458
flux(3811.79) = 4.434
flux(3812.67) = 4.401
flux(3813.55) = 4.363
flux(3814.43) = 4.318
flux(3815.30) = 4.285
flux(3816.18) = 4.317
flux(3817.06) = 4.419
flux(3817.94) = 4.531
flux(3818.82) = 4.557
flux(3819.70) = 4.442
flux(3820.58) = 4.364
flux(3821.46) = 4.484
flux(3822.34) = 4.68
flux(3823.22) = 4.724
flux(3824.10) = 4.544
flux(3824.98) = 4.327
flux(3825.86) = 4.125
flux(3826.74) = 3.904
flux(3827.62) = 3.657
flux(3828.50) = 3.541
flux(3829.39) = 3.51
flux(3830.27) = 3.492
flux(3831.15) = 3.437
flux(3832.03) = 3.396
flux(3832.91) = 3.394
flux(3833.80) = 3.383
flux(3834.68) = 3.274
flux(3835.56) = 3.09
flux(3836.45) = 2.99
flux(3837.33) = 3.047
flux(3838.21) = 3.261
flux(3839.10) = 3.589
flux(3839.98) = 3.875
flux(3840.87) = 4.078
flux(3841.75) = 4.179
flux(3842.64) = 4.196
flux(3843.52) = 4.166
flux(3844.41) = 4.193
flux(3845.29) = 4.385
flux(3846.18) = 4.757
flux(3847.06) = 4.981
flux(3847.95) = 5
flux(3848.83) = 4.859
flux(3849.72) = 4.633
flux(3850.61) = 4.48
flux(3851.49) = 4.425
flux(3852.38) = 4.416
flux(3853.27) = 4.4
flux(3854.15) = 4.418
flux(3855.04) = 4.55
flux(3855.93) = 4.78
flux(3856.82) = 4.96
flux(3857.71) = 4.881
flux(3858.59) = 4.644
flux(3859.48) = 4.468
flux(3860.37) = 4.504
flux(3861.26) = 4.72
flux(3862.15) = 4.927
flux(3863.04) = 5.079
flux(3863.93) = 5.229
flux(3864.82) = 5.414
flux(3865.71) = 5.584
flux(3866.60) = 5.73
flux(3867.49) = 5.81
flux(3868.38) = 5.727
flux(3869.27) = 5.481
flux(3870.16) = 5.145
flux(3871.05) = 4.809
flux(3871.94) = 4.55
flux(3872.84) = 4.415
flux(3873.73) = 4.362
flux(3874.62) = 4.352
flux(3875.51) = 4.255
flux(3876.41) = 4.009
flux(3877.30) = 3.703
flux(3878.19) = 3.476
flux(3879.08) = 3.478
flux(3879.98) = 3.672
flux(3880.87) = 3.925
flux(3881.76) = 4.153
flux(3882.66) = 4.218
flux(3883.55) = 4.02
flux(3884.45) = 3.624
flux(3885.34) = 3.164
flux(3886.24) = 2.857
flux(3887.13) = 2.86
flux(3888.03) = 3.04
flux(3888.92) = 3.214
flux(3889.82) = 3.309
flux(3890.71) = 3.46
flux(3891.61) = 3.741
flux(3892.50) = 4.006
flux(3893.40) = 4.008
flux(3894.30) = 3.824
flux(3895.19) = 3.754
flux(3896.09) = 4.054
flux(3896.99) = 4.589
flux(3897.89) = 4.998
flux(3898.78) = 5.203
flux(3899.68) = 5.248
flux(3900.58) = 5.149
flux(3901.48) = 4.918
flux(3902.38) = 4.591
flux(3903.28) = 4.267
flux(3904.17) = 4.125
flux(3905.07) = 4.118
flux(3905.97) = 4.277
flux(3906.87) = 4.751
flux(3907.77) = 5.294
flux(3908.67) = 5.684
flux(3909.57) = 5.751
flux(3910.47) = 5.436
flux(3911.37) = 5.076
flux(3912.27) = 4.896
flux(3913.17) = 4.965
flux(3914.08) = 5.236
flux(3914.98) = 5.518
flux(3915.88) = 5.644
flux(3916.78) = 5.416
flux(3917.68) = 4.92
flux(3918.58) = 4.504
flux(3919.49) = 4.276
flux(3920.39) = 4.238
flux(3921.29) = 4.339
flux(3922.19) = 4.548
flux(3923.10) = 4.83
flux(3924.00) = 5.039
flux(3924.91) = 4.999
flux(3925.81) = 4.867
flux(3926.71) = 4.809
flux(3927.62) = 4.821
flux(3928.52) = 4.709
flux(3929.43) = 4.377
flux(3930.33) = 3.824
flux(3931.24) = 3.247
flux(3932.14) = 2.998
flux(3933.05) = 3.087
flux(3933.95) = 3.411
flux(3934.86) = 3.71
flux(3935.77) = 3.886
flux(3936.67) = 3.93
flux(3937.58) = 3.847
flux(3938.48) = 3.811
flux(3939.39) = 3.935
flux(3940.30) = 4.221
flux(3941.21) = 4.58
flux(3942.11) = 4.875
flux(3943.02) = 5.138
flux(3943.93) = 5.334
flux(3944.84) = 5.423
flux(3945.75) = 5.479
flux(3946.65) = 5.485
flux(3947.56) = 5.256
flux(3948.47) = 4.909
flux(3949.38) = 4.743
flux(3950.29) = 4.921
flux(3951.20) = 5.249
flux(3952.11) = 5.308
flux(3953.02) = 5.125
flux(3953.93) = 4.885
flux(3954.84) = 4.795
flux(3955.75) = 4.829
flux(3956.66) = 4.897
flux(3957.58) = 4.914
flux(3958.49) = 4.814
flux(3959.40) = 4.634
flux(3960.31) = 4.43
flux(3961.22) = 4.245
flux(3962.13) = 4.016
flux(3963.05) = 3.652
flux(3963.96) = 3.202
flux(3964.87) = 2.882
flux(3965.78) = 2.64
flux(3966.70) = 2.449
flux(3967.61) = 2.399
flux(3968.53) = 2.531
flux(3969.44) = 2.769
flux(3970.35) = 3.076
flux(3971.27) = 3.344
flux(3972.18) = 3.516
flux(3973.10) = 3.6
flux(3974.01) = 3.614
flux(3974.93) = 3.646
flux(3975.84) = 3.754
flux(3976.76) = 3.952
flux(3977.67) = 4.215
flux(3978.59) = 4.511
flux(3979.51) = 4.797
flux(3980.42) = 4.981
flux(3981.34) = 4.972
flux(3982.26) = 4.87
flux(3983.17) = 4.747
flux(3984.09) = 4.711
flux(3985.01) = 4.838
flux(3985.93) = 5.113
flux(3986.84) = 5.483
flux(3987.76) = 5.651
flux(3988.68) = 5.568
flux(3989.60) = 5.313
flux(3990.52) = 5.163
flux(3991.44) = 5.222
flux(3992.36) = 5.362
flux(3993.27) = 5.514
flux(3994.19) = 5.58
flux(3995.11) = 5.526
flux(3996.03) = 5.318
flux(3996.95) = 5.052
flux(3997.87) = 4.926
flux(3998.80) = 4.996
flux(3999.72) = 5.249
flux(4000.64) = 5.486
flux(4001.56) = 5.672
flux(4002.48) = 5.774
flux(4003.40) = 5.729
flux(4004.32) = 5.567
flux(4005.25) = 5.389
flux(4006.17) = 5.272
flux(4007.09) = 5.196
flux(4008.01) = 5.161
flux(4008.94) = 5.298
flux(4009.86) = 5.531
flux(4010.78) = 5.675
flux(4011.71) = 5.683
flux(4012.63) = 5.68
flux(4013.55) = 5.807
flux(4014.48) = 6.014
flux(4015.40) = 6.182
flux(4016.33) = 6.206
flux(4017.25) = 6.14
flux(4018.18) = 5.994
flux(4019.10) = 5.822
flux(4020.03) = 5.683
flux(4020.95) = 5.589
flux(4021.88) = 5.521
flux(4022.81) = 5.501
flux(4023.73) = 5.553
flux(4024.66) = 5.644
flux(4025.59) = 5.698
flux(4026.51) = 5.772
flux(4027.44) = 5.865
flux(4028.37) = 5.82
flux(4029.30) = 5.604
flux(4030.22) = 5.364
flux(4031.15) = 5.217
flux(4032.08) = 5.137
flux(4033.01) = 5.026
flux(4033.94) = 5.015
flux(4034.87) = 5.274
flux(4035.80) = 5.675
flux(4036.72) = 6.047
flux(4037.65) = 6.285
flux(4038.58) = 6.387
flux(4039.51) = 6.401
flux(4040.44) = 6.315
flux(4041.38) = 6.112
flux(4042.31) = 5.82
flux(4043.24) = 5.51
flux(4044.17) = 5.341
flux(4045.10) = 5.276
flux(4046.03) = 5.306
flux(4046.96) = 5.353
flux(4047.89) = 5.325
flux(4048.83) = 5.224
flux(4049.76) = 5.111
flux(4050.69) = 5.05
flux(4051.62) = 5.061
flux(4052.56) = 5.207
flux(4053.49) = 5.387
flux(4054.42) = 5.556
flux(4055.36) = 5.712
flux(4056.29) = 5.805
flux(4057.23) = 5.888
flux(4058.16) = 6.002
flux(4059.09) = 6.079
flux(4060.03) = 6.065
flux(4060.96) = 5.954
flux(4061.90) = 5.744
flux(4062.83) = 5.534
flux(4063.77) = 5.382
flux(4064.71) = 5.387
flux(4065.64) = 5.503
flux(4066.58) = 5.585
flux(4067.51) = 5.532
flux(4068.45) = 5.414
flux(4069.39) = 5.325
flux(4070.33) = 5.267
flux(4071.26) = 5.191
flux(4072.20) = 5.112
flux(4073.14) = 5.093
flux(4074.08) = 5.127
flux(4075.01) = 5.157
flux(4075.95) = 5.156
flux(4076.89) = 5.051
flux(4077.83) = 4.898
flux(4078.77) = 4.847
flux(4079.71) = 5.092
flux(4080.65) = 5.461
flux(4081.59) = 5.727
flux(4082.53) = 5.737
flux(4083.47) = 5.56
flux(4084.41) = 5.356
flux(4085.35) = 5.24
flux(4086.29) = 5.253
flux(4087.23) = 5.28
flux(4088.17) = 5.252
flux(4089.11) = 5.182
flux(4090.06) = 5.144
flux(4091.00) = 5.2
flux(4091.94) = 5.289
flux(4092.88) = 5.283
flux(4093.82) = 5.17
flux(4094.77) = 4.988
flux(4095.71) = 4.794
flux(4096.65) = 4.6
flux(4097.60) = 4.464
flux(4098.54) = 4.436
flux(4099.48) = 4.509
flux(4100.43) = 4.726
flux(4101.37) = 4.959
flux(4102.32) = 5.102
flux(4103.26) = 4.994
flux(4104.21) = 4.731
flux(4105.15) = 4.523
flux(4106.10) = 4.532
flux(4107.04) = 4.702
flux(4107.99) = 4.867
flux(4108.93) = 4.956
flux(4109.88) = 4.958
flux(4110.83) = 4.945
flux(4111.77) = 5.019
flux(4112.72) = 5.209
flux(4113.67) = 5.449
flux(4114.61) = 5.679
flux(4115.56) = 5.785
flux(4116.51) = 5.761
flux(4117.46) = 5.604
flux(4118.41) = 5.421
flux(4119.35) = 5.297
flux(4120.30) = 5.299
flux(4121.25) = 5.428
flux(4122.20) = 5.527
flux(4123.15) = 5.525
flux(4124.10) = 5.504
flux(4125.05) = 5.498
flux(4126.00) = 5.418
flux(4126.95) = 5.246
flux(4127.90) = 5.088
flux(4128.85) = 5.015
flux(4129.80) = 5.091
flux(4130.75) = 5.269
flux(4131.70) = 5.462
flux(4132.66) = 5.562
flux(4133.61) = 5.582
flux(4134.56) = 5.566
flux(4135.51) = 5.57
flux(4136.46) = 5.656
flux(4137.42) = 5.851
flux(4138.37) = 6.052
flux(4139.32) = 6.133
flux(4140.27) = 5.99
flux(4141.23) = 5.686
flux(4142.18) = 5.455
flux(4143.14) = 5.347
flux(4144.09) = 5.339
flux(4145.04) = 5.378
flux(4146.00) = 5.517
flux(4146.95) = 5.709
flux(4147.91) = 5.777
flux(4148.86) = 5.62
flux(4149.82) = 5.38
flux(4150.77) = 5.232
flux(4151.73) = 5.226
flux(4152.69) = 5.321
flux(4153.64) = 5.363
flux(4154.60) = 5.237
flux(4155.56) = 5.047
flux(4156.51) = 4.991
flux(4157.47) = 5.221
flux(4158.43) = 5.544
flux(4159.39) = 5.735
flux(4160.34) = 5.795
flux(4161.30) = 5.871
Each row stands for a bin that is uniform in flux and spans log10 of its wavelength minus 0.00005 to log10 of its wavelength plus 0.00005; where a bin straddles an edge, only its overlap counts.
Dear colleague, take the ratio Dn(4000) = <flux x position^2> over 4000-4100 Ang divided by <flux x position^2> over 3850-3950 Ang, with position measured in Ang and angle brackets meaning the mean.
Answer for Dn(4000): 1.31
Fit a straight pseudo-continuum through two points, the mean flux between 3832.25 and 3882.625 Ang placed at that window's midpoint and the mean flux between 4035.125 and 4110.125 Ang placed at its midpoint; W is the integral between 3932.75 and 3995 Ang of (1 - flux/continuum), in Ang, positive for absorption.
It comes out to 5.57 Ang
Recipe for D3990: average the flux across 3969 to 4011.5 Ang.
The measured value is 4.89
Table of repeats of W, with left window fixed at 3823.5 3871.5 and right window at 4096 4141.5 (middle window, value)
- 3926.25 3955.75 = 1.1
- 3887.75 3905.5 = 1.3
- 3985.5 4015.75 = -3.7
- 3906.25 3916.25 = -1.5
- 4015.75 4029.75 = -2.3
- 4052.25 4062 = -1.4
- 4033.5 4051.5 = -2.2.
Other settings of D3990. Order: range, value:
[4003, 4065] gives 5.63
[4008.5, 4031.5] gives 5.72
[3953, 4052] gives 5.05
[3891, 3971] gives 4.44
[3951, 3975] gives 3.89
